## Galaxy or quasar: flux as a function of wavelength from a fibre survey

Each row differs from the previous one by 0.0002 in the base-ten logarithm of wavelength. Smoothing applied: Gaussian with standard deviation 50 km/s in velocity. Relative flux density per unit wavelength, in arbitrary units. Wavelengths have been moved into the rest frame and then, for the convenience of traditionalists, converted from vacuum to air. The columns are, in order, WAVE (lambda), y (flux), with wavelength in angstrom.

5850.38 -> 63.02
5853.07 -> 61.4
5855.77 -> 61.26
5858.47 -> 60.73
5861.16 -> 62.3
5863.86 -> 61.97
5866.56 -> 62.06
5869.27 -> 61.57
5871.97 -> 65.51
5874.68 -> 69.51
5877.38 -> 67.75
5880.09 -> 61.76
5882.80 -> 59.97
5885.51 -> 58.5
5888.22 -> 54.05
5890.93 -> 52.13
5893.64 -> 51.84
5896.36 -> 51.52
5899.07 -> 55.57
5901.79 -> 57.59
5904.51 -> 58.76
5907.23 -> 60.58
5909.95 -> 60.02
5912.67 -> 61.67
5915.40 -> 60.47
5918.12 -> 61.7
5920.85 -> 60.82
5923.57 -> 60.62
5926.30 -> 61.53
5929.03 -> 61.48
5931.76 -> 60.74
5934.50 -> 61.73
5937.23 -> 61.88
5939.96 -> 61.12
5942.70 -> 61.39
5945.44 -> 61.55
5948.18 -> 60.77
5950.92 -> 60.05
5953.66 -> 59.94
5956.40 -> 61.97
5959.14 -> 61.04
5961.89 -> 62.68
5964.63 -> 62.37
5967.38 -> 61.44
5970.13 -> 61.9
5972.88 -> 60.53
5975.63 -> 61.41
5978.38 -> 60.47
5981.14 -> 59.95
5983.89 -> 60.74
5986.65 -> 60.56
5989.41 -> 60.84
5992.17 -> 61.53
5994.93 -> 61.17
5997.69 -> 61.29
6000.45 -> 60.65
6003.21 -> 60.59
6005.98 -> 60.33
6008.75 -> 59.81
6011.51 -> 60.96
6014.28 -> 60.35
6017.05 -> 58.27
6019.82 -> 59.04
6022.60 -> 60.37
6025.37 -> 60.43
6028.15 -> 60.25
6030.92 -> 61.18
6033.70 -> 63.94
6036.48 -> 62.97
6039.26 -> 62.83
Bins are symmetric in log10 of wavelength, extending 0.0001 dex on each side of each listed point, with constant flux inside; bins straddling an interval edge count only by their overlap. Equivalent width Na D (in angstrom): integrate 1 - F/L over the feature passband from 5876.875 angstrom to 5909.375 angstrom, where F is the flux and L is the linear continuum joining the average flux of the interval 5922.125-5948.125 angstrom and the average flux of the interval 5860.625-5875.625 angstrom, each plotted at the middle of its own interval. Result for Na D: 2.9 angstrom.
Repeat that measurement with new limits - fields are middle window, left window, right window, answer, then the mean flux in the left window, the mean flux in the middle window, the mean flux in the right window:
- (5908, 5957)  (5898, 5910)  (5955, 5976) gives -0.9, 58.4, 61.1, 61.7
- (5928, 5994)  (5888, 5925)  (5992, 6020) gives -2.2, 57.8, 61.2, 60.4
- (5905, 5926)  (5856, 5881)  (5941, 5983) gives 0.5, 63.6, 60.8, 61.2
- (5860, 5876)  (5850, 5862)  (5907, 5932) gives -0.6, 61.6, 63.8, 61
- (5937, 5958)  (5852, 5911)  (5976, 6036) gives -0.3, 59.8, 61.1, 60.7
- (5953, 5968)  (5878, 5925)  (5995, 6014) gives -0.5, 58.3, 61.7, 60.6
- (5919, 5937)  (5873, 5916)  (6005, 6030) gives -0.6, 58.9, 61.2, 60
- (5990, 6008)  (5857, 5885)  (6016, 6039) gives 0.1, 63.2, 60.9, 60.9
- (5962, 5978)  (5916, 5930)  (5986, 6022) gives -0.2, 61.2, 61.6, 60.4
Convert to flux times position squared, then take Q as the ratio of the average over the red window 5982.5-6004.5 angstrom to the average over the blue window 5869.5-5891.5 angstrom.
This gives 1.03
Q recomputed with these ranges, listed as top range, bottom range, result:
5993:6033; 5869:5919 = 1.06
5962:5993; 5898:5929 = 1.04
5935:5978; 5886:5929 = 1.07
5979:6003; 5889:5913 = 1.11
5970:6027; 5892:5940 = 1.05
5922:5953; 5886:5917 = 1.09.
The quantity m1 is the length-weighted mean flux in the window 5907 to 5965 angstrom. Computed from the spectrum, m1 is 61.2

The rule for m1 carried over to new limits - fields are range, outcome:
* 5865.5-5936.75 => 60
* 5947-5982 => 61.1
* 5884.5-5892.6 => 54.7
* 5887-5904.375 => 54.1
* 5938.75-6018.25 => 60.9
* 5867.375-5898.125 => 59.4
